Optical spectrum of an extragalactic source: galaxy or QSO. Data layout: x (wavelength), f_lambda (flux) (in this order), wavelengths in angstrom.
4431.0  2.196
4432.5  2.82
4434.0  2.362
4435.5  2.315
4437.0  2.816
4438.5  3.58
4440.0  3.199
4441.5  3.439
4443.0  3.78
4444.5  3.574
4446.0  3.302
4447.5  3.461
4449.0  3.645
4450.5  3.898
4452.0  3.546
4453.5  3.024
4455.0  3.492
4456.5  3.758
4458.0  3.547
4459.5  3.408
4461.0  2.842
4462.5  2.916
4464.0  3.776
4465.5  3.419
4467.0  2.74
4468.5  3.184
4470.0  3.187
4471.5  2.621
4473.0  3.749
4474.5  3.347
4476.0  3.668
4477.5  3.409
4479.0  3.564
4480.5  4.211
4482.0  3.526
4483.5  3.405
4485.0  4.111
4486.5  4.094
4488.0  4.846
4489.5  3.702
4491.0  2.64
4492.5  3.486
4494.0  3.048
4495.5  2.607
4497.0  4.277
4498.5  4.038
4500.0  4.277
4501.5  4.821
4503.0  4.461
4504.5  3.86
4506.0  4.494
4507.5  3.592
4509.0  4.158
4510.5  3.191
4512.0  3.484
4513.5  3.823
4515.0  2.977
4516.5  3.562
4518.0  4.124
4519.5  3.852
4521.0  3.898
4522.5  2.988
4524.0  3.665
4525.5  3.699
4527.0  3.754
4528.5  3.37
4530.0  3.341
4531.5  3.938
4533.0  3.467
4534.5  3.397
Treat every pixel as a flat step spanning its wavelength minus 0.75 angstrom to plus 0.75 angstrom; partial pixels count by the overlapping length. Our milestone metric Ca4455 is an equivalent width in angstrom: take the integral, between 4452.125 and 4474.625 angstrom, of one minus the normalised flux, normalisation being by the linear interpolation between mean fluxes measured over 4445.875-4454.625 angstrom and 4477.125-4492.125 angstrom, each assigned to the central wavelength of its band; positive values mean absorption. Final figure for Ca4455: 1.99 angstrom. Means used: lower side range 3.49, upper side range 3.75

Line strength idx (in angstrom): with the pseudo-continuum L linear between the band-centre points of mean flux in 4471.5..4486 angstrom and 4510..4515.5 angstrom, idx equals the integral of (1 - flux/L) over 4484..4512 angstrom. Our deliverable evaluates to -2.95 angstrom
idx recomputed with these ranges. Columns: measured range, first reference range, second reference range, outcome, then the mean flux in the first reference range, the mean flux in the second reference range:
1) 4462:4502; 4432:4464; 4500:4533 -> -0.5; 3.29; 3.77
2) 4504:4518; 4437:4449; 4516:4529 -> -0.3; 3.45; 3.66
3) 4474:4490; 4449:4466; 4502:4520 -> -0.9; 3.43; 3.81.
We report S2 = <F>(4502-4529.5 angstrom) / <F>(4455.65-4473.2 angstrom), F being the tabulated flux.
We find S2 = 1.15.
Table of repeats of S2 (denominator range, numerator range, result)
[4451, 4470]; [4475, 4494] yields 1.12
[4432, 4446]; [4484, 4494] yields 1.20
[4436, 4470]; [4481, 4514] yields 1.13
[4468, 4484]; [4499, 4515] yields 1.15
